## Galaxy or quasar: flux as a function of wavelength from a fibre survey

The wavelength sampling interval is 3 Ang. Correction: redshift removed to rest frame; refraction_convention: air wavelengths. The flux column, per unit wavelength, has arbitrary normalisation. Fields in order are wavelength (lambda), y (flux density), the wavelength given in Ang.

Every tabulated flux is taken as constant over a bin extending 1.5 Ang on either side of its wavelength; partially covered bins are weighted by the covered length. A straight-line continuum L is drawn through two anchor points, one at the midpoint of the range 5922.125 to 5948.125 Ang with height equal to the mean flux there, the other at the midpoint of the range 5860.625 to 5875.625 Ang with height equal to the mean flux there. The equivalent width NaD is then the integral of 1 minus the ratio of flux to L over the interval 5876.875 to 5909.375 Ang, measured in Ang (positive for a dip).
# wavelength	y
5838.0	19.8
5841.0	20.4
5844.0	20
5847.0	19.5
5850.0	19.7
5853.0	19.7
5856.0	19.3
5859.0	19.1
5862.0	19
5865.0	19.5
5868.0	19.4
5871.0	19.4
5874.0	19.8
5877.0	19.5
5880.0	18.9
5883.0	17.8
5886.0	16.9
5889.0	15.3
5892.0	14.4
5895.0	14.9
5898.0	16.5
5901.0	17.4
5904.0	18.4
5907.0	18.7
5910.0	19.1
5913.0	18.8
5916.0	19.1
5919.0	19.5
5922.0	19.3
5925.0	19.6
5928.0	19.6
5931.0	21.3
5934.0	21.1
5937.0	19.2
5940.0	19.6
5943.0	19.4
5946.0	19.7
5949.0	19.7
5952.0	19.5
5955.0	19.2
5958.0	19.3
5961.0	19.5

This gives 4.1 Ang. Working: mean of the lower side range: 19.4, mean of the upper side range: 19.9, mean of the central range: 17.1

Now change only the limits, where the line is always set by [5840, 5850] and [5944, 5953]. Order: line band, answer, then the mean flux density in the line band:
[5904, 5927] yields 0.7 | 19.1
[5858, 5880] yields 0.5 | 19.4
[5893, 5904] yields 1.8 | 16.5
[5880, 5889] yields 1.2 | 17.3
